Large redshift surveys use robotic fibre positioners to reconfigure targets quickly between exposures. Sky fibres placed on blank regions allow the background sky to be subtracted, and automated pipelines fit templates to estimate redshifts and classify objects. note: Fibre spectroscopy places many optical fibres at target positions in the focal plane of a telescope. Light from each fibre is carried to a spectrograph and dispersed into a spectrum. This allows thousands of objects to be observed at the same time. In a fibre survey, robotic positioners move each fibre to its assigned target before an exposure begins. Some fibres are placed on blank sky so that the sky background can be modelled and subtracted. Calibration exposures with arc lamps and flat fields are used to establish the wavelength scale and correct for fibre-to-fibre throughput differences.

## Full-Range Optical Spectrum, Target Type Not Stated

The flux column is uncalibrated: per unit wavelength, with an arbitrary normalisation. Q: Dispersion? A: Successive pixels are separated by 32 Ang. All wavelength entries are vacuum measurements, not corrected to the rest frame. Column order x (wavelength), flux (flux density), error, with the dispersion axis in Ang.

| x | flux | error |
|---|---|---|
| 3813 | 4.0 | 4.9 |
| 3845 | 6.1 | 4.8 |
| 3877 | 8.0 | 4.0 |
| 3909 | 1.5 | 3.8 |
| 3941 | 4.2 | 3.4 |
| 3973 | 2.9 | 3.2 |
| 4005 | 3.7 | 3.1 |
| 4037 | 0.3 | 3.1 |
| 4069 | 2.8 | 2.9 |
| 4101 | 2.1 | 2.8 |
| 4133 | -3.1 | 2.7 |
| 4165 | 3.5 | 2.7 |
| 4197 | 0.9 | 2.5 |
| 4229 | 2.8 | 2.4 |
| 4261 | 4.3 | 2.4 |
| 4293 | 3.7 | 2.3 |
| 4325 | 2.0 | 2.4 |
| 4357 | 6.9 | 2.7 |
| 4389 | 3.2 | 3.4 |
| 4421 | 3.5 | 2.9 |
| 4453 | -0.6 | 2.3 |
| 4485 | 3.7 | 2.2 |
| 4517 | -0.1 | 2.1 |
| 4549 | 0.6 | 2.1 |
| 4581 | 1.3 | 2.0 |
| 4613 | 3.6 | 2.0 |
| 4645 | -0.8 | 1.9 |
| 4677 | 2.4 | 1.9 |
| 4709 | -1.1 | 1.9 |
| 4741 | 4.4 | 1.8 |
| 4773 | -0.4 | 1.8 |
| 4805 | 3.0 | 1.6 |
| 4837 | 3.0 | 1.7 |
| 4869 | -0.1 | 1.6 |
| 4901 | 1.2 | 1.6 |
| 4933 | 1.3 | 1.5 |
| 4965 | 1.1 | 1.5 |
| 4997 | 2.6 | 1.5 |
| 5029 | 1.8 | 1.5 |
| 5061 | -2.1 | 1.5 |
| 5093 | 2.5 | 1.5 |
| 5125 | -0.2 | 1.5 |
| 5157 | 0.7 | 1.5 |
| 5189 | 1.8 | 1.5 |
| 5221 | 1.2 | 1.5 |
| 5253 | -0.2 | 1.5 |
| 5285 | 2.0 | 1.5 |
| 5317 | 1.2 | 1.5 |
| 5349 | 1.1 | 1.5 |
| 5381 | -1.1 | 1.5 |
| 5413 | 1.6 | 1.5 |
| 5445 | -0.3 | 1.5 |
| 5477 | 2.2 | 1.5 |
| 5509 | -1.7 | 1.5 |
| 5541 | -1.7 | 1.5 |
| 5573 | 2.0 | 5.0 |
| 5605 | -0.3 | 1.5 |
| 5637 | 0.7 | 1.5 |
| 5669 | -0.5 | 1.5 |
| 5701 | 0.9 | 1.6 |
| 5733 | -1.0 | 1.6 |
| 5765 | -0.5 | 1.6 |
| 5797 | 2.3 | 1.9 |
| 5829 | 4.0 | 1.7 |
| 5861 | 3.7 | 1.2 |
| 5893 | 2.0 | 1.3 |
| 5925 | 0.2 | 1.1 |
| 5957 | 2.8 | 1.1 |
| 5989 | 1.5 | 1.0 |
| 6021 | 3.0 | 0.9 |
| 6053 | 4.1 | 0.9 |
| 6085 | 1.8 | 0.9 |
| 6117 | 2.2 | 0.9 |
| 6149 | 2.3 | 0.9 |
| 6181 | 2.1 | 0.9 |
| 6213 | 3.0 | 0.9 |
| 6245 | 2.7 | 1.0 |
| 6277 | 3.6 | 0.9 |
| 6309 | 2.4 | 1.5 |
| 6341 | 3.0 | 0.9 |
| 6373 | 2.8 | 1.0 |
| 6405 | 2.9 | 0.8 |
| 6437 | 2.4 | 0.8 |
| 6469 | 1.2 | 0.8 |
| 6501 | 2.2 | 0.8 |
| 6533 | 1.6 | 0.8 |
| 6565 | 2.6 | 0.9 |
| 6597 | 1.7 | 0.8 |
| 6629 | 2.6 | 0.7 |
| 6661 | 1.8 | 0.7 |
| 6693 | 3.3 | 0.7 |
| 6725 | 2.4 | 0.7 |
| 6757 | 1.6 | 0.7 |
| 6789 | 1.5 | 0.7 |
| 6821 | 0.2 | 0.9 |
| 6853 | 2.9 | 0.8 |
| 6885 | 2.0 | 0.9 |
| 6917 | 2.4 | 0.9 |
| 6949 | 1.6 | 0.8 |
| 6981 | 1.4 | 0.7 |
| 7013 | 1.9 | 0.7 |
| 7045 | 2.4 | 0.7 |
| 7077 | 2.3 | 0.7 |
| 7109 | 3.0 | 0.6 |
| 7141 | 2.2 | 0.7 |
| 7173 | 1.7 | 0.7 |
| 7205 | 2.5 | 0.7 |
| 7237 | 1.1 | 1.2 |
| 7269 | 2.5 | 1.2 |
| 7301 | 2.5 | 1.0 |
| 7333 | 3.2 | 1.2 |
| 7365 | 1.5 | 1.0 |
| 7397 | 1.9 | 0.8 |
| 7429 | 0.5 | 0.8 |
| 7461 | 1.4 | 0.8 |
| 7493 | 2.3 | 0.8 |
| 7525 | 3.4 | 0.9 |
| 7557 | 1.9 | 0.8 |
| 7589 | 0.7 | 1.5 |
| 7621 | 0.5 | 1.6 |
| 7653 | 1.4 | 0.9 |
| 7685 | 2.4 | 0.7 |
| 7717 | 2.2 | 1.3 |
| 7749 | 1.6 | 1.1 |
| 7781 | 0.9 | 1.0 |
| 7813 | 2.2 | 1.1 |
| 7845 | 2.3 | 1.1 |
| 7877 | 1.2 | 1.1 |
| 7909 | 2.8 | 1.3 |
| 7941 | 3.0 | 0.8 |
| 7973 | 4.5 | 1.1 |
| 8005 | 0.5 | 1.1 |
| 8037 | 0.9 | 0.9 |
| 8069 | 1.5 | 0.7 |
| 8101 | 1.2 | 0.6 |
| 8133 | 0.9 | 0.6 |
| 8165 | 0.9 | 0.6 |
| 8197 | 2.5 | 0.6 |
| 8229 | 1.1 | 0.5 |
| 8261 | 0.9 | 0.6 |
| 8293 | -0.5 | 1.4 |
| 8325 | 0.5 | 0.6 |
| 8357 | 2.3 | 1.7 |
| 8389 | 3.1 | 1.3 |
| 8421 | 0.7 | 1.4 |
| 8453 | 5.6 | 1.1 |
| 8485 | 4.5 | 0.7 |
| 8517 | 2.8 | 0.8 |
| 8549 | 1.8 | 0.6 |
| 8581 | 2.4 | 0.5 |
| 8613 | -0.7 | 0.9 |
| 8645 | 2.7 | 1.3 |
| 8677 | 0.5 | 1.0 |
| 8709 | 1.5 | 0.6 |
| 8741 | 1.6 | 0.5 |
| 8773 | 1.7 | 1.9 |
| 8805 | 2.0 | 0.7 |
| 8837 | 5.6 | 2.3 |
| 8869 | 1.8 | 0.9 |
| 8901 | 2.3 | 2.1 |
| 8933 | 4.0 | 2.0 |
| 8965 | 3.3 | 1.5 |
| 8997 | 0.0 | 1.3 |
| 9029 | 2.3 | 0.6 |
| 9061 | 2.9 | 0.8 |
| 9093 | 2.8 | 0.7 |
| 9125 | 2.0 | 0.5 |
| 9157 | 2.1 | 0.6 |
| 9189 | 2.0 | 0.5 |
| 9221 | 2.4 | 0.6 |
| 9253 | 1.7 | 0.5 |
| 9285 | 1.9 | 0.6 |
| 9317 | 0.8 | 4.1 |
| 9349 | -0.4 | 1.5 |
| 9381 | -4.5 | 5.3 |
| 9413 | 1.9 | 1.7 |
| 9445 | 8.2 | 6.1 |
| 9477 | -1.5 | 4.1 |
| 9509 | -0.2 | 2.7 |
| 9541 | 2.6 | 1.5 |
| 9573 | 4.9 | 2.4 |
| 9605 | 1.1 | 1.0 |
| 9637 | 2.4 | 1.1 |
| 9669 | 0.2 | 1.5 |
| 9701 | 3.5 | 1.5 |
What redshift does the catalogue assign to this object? 1.27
